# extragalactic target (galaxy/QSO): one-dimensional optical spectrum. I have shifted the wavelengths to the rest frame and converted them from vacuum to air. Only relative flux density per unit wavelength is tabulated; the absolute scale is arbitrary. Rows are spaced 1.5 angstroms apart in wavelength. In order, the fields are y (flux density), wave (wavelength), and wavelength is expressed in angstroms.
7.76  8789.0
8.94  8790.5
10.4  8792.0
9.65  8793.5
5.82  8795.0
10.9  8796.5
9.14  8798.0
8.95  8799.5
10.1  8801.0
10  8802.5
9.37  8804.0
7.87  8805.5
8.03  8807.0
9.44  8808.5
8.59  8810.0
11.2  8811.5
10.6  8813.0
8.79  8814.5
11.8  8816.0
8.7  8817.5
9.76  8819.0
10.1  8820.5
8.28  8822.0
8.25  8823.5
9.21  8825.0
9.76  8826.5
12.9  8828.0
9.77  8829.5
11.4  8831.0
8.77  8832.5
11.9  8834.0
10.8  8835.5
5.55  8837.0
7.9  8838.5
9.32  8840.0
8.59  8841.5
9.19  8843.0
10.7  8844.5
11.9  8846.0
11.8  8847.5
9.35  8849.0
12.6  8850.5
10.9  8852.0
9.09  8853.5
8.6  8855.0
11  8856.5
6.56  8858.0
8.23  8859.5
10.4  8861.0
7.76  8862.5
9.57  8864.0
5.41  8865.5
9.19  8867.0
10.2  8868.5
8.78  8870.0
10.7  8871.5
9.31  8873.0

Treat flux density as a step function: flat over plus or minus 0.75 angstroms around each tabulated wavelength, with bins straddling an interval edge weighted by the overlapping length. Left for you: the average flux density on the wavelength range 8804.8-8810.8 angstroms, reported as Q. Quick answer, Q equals 8.51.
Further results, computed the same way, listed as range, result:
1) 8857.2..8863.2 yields 8.26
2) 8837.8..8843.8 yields 8.77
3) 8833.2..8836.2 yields 11.3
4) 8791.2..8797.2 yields 9.18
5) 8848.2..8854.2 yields 10.5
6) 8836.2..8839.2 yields 6.77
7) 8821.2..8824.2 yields 8.3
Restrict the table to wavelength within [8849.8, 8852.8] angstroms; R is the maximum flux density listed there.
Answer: 12.6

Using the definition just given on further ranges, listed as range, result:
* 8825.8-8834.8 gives 12.9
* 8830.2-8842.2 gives 11.9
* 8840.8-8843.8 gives 9.19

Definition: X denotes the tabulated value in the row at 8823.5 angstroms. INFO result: 8.25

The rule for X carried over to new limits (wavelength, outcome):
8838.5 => 7.9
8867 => 9.19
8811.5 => 11.2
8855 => 8.6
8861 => 10.4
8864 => 9.57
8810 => 8.59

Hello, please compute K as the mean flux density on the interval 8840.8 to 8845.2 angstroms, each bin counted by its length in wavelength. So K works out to 9.49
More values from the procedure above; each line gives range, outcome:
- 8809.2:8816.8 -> 10.2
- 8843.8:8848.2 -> 11.5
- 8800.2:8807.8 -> 9.08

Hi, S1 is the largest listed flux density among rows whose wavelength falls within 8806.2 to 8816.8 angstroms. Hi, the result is 11.8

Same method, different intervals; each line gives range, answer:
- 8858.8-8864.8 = 10.4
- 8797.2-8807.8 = 10.1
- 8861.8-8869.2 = 10.2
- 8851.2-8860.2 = 11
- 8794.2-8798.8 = 10.9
